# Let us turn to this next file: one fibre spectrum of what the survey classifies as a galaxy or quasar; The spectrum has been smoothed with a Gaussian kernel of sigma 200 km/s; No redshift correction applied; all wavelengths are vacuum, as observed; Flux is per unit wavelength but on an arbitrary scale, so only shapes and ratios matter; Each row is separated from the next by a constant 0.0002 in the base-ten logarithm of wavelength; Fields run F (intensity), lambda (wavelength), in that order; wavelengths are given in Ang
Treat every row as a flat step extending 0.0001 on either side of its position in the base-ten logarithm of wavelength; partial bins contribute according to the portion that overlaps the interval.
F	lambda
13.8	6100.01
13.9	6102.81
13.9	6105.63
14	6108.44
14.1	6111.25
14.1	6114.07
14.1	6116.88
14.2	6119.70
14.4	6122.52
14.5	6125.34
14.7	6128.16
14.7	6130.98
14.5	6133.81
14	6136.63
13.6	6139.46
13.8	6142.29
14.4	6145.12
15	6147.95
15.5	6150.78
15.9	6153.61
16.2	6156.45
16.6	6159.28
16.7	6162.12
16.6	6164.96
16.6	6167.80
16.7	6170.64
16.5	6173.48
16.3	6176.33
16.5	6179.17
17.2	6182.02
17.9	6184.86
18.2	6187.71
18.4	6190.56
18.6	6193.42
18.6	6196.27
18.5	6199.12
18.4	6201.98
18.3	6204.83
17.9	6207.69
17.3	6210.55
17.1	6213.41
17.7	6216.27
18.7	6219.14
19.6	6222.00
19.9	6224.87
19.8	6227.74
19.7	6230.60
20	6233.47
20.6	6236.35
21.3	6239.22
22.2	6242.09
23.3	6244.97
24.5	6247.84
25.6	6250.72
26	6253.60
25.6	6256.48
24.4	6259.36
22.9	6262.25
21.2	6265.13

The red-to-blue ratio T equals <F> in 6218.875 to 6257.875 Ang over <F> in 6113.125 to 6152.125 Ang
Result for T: 1.5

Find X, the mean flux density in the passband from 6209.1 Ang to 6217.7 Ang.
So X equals 17.4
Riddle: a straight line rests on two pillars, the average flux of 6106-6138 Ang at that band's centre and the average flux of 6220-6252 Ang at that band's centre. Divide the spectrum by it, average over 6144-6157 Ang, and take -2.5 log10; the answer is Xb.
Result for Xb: 0.05 mag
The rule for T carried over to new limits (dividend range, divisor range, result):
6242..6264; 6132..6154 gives 1.68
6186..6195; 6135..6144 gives 1.33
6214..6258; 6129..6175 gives 1.40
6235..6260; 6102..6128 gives 1.67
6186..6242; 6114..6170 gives 1.26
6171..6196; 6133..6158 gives 1.18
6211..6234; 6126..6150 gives 1.32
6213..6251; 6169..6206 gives 1.17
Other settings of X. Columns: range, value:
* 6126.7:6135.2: 14.6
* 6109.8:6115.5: 14.1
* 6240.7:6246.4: 22.7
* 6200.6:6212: 18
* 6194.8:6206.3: 18.5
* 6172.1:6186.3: 16.9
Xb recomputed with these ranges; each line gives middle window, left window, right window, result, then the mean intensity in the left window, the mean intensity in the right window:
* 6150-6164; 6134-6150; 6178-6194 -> -0.05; 14.2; 17.8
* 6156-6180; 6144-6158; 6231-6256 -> 0.02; 15.4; 22.9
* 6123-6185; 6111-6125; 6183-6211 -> 0.03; 14.2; 18.2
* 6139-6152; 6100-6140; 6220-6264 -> 0.10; 14.2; 22.3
